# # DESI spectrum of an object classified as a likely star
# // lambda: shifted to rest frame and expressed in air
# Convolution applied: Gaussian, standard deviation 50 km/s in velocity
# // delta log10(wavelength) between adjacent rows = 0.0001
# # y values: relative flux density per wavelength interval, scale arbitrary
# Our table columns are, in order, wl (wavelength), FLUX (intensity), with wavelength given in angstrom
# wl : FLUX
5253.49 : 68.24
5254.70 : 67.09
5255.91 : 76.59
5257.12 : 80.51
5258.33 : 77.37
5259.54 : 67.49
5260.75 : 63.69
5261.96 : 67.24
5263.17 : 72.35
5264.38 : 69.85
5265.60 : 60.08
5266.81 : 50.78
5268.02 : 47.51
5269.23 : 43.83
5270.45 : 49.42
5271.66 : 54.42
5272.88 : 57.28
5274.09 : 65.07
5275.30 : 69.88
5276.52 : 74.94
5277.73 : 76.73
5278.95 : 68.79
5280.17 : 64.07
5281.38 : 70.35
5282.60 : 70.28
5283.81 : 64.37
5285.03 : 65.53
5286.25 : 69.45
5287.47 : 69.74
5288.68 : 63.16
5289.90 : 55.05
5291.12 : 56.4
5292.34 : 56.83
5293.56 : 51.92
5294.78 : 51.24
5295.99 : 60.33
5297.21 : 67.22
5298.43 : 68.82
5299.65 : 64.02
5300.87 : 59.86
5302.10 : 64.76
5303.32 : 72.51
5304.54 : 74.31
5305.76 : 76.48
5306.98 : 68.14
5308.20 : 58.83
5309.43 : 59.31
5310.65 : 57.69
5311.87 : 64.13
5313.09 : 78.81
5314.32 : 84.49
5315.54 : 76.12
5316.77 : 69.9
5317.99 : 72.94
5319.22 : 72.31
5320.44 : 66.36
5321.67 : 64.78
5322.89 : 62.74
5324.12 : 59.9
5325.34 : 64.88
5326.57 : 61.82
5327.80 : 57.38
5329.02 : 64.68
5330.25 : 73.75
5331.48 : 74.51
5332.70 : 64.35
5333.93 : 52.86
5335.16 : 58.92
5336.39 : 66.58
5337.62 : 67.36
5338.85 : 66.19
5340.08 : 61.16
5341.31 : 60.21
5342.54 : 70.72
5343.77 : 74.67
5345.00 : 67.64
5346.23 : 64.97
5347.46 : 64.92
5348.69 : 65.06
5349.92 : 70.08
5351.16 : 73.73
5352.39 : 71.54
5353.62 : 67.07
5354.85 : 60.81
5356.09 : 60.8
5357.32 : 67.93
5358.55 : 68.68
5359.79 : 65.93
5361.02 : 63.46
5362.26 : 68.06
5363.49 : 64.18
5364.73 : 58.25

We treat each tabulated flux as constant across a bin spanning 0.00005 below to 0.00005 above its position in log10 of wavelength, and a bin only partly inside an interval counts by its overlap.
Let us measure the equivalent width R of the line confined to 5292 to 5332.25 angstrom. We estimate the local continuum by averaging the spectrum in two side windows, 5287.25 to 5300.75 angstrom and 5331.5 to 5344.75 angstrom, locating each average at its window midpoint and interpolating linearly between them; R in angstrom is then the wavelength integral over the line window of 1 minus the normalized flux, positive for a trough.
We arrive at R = -2.6 angstrom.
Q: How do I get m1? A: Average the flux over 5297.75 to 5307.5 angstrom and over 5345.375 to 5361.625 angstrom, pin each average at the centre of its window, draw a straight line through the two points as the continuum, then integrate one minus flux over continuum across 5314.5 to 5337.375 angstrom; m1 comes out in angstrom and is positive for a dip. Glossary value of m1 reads 0.5 angstrom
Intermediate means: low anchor 68.6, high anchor 66.6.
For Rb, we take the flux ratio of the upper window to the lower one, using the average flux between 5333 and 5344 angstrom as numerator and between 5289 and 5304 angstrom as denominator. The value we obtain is 1.05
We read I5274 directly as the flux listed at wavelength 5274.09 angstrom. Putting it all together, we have 65.07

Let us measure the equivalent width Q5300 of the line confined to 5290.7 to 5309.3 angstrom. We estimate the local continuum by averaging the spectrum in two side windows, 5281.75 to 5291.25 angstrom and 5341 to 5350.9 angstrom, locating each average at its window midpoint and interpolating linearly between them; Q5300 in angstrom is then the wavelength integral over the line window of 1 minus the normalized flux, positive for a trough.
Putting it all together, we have 0.58 angstrom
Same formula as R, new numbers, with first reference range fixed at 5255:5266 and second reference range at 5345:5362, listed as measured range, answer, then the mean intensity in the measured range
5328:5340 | 0.44 angstrom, 65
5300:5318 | -0.13 angstrom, 69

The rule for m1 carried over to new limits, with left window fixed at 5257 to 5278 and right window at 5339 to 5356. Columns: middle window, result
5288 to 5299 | 0.9 angstrom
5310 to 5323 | -1.0 angstrom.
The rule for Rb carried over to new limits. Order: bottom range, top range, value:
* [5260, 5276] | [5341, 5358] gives 1.13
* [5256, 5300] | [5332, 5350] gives 1.02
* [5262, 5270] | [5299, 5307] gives 1.18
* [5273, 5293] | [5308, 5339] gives 1.00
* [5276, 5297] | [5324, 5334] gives 1.01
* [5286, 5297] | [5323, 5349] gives 1.09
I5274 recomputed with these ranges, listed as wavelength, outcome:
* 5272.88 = 57.28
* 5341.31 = 60.21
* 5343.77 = 74.67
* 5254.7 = 67.09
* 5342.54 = 70.72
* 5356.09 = 60.8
